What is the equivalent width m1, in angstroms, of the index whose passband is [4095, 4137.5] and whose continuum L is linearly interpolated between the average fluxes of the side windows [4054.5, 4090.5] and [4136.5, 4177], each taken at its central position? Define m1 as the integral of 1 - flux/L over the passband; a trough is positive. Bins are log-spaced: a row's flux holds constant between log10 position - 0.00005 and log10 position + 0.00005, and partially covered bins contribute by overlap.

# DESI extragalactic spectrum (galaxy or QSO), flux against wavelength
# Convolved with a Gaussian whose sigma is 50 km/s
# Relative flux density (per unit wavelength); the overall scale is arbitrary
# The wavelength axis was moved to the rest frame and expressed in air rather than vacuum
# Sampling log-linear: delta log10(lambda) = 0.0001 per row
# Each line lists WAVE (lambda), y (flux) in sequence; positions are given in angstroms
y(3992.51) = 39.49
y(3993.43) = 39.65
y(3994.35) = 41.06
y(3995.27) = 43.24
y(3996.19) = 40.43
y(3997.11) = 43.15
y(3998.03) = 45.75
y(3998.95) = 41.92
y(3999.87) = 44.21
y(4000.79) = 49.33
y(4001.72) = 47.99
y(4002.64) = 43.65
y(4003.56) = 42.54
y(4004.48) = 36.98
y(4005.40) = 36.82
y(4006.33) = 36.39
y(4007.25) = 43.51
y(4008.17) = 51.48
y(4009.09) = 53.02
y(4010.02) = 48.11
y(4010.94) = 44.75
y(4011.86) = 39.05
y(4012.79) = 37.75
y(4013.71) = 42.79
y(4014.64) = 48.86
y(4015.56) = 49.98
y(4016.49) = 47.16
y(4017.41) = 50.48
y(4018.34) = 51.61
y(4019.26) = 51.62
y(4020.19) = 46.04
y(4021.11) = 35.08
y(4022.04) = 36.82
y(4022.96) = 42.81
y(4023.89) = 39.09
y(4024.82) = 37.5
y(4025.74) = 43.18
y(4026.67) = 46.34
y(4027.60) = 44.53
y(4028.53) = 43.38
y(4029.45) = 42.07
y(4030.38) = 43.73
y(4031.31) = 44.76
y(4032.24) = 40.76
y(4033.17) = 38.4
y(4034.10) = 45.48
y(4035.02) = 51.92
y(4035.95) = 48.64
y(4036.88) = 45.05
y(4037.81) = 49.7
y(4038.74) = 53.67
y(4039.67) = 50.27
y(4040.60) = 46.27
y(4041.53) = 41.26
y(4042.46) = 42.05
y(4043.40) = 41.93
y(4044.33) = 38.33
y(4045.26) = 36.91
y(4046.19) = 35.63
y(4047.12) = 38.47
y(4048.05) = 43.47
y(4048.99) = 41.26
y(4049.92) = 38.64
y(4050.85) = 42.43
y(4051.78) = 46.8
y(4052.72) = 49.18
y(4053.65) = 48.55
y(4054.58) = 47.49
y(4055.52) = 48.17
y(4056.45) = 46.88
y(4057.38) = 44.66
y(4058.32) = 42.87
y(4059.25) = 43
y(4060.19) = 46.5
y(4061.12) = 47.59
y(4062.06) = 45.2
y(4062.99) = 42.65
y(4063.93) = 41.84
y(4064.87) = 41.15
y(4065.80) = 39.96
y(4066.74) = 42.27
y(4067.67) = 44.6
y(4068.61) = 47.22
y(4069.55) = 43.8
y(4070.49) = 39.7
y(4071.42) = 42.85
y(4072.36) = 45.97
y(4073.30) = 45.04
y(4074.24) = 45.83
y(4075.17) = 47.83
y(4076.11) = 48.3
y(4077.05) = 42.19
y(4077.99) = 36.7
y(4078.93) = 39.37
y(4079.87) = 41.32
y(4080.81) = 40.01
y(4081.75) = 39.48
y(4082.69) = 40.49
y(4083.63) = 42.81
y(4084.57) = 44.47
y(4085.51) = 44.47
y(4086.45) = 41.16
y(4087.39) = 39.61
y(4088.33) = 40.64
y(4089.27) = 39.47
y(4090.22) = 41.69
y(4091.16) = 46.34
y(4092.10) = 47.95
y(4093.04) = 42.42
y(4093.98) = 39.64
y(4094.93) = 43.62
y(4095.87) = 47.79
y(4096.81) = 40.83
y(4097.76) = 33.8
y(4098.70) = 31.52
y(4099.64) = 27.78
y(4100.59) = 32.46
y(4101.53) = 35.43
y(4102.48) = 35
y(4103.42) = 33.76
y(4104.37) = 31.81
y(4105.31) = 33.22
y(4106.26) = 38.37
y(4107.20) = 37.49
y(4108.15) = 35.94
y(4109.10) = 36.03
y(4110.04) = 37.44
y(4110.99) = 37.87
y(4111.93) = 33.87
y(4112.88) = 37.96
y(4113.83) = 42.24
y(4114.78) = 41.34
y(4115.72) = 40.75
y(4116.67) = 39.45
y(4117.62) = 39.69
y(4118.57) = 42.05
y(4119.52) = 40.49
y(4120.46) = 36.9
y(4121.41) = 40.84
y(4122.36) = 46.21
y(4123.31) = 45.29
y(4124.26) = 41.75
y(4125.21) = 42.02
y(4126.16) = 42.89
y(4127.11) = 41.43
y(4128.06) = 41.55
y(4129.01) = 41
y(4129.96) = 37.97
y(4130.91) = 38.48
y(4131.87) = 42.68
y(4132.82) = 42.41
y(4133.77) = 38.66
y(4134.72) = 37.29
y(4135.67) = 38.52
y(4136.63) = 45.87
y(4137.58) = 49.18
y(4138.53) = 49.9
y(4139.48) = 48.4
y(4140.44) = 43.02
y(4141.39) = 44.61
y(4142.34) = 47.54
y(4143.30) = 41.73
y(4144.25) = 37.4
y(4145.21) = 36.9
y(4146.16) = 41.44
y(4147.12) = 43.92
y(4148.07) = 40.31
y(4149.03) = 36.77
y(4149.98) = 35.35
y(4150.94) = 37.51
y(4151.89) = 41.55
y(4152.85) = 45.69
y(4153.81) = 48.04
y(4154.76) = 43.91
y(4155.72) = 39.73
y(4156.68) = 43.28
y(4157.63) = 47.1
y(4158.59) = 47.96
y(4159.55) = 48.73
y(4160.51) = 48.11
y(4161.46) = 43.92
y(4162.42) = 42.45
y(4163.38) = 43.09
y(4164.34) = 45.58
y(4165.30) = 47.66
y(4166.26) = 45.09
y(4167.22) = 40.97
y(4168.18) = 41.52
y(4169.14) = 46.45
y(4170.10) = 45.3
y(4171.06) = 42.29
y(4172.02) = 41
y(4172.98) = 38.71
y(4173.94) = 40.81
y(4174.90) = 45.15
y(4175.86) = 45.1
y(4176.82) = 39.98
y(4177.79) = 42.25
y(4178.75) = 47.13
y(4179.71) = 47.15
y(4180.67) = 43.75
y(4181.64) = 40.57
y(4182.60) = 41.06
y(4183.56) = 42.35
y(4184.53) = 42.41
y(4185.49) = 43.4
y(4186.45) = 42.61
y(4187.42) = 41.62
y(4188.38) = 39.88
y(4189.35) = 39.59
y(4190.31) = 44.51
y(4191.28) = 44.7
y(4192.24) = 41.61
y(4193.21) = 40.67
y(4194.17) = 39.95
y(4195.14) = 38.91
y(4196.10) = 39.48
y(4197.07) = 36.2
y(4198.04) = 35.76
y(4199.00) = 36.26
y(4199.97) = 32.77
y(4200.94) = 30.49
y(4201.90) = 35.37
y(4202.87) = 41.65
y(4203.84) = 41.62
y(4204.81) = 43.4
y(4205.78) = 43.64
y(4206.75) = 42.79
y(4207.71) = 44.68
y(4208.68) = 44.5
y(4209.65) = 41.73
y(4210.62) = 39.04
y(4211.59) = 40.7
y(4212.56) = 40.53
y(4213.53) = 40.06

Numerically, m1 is 4.3 angstroms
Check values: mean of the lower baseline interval 43.2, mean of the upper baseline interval 43.5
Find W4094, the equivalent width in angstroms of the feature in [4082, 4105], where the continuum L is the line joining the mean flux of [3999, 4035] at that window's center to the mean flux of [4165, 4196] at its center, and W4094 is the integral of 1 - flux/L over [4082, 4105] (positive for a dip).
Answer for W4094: 2.1 angstroms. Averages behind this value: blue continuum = 44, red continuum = 42.6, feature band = 39.3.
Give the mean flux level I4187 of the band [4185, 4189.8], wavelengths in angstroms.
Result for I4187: 41.4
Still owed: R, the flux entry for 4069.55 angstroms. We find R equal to 43.8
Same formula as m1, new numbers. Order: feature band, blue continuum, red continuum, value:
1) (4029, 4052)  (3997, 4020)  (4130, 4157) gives 0.50 angstroms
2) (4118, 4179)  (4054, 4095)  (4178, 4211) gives -1.32 angstroms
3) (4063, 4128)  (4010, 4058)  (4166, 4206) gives 3.79 angstroms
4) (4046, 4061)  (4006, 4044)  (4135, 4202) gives 0.02 angstroms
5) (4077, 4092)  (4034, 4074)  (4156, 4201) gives 0.83 angstroms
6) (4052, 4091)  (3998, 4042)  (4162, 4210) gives 0.18 angstroms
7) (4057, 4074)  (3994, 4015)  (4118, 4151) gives -0.41 angstroms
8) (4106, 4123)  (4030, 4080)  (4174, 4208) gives 1.38 angstroms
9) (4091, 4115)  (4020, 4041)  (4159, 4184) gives 3.45 angstroms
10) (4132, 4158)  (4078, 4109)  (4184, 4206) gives -2.00 angstroms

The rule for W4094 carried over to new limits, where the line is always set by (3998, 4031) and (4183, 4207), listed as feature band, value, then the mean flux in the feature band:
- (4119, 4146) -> -0.5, 42.2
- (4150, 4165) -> -1.2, 44.2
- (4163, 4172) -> -0.8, 44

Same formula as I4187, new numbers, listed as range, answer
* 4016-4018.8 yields 49.7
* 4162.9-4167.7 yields 44.4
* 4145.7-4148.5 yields 41.9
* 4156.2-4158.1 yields 45.3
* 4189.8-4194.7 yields 42.3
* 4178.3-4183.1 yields 43.9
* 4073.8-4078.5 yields 44.1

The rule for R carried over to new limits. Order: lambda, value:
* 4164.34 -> 45.58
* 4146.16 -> 41.44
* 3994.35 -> 41.06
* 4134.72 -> 37.29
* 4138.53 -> 49.9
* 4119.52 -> 40.49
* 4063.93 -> 41.84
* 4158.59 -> 47.96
